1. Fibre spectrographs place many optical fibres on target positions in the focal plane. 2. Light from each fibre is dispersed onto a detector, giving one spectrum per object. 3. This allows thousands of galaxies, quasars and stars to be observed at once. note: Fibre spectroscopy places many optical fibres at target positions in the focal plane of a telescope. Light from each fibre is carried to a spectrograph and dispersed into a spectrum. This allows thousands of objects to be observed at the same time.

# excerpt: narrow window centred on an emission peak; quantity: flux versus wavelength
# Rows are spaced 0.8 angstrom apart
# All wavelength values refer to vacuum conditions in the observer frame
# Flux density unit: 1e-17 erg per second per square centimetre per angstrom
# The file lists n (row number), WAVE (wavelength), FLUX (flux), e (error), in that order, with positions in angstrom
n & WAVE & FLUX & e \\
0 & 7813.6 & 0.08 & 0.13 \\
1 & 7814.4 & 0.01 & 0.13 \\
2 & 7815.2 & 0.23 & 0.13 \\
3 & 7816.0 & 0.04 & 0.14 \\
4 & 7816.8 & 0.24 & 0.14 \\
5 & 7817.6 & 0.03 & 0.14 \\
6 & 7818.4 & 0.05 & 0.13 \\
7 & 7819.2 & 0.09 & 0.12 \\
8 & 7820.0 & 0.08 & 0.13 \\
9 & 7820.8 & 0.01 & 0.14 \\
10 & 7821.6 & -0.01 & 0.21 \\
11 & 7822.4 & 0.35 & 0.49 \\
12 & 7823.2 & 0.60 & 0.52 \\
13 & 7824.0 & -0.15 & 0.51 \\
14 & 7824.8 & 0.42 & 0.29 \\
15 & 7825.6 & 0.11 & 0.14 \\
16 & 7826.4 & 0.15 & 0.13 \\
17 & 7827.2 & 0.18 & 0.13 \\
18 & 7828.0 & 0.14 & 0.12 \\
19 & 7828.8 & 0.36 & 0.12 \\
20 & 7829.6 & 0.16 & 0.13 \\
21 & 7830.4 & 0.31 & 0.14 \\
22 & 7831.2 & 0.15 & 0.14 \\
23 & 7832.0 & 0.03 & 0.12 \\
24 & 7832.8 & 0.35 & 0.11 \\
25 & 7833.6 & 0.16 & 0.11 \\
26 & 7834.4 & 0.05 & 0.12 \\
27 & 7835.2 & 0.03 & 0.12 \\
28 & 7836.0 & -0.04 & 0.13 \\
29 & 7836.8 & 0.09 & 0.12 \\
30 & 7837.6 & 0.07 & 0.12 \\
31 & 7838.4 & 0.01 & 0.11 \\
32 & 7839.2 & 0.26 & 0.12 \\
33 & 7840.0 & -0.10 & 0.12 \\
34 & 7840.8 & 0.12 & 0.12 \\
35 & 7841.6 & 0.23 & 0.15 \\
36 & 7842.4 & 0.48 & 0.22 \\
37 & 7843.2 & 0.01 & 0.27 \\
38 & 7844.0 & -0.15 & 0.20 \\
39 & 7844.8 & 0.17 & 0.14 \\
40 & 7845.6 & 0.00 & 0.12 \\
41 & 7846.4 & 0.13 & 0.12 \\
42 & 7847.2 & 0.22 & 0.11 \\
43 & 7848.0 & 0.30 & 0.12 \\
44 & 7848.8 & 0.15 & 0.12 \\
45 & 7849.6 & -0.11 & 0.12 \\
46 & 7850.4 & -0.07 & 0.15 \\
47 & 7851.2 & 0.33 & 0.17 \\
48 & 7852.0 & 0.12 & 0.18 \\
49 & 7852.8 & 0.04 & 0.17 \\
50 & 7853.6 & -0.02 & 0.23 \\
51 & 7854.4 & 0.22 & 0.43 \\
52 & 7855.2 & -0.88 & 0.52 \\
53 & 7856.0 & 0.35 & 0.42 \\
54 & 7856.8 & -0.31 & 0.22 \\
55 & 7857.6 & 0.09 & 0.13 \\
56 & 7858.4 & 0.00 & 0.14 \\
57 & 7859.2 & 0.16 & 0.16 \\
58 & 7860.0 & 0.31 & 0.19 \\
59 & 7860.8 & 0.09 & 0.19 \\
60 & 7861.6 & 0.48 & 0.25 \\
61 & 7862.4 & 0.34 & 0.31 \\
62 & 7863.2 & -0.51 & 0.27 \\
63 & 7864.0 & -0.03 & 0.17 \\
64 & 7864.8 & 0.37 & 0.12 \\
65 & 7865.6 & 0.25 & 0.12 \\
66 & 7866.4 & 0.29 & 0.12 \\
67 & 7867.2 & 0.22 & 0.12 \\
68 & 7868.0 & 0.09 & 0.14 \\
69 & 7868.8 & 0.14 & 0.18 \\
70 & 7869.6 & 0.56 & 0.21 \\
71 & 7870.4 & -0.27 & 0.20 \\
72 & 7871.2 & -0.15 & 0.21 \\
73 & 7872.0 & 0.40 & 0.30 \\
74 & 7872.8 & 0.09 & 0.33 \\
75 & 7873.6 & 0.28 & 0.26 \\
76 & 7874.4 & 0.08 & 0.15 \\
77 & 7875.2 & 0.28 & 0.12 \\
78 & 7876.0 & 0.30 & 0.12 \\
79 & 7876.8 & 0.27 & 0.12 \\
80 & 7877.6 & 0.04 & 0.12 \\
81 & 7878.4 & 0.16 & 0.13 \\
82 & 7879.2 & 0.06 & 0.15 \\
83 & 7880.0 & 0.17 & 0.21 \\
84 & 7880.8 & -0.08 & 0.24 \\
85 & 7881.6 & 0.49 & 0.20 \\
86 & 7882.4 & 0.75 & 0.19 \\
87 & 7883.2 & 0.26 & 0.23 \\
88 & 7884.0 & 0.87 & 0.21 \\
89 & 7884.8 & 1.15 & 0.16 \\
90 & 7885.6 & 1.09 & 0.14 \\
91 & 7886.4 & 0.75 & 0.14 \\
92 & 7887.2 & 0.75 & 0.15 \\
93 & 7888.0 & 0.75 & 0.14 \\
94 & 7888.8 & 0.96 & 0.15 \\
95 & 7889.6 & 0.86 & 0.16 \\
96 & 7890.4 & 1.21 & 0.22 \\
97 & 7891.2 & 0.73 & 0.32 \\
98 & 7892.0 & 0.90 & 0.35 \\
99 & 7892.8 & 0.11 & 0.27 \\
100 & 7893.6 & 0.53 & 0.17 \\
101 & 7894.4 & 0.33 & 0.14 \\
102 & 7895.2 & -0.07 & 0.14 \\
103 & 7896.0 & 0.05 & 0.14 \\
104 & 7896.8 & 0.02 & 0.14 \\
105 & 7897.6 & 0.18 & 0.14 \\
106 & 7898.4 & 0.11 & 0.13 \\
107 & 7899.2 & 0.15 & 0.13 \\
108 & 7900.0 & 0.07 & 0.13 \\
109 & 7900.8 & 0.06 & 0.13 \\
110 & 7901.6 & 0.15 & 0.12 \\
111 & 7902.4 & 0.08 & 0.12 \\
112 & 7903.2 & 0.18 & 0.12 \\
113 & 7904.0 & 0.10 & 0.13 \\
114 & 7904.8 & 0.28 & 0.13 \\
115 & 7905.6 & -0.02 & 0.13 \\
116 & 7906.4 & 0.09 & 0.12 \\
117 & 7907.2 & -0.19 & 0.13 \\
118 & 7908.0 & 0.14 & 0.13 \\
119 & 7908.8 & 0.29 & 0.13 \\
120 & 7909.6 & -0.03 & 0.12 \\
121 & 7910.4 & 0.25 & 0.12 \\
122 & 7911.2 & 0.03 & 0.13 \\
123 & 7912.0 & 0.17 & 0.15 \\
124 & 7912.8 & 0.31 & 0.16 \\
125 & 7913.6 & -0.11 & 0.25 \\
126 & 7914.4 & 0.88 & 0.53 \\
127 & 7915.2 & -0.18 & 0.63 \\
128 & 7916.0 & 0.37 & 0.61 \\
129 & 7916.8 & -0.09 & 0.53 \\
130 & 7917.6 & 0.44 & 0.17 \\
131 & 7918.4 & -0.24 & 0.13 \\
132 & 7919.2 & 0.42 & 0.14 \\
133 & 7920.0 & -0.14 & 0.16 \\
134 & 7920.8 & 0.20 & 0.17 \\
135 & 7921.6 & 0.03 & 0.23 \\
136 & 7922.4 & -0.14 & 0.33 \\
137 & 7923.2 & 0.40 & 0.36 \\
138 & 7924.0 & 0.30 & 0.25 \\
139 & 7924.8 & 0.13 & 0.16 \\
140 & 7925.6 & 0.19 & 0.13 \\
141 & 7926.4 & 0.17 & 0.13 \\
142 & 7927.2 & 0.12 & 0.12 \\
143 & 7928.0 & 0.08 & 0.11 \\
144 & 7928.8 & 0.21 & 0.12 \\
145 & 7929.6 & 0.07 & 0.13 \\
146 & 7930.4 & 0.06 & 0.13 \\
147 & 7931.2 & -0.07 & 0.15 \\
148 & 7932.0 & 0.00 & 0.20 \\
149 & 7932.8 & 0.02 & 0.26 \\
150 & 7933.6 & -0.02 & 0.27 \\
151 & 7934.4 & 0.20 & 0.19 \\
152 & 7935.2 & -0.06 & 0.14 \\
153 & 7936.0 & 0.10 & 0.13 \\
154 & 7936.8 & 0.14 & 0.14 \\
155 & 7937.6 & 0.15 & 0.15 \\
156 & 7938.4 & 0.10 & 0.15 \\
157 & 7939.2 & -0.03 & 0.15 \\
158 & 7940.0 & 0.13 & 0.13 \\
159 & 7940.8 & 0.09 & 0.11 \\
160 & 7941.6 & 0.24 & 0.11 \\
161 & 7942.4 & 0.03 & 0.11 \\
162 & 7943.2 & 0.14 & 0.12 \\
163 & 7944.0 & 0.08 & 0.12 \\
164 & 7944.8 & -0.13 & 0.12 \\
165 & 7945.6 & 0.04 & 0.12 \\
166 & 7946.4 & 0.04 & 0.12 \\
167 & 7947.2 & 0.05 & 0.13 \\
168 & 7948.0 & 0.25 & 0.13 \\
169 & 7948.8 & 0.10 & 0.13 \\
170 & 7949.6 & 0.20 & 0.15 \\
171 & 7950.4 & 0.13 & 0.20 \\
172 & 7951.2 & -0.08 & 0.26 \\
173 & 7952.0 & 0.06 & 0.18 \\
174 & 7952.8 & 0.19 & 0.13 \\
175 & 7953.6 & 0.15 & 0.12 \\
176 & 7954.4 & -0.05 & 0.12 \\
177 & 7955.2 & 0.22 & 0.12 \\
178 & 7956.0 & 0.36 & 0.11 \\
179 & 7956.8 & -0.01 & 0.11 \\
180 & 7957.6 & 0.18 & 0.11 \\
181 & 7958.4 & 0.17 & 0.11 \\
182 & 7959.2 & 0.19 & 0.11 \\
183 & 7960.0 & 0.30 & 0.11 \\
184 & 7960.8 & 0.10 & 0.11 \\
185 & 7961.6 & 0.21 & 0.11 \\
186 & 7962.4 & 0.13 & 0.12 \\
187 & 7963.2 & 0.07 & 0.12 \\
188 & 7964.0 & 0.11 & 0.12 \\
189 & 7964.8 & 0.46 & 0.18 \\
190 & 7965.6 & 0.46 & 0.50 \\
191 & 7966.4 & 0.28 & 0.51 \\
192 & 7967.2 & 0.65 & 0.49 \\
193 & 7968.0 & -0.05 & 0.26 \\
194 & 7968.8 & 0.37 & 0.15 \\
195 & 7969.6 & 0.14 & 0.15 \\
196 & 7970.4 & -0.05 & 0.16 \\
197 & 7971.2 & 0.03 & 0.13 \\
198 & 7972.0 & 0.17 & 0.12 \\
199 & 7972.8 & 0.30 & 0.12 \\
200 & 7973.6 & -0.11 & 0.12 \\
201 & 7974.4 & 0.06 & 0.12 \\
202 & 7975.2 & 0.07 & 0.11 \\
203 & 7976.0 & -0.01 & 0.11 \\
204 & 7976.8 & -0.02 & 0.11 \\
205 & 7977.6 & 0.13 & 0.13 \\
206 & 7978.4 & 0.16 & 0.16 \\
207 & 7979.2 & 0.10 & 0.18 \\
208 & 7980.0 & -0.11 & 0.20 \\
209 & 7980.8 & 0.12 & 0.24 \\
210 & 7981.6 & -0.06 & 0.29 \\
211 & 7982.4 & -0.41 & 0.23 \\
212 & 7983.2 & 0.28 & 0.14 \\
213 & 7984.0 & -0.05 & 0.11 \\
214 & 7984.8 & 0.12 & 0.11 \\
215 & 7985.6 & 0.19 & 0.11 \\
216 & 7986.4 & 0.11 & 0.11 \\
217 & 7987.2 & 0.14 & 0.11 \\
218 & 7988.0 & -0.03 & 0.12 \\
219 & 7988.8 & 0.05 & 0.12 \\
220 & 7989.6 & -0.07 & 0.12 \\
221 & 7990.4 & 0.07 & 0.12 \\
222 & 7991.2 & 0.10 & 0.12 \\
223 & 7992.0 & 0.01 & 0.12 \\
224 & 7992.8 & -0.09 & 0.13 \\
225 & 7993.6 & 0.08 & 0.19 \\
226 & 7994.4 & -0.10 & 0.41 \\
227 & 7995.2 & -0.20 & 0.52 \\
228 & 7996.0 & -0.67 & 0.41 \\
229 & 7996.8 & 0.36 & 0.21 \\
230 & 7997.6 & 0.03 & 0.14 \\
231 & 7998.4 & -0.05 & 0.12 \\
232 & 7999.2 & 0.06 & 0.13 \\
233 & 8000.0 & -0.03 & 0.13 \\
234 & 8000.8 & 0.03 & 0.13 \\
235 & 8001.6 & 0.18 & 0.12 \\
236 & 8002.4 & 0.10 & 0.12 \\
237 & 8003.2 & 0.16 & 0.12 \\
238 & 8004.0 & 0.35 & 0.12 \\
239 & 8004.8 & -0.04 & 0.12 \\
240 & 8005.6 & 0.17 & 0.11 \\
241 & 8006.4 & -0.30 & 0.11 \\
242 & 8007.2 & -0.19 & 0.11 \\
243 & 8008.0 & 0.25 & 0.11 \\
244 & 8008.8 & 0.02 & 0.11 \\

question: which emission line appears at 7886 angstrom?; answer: [O III] 5007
